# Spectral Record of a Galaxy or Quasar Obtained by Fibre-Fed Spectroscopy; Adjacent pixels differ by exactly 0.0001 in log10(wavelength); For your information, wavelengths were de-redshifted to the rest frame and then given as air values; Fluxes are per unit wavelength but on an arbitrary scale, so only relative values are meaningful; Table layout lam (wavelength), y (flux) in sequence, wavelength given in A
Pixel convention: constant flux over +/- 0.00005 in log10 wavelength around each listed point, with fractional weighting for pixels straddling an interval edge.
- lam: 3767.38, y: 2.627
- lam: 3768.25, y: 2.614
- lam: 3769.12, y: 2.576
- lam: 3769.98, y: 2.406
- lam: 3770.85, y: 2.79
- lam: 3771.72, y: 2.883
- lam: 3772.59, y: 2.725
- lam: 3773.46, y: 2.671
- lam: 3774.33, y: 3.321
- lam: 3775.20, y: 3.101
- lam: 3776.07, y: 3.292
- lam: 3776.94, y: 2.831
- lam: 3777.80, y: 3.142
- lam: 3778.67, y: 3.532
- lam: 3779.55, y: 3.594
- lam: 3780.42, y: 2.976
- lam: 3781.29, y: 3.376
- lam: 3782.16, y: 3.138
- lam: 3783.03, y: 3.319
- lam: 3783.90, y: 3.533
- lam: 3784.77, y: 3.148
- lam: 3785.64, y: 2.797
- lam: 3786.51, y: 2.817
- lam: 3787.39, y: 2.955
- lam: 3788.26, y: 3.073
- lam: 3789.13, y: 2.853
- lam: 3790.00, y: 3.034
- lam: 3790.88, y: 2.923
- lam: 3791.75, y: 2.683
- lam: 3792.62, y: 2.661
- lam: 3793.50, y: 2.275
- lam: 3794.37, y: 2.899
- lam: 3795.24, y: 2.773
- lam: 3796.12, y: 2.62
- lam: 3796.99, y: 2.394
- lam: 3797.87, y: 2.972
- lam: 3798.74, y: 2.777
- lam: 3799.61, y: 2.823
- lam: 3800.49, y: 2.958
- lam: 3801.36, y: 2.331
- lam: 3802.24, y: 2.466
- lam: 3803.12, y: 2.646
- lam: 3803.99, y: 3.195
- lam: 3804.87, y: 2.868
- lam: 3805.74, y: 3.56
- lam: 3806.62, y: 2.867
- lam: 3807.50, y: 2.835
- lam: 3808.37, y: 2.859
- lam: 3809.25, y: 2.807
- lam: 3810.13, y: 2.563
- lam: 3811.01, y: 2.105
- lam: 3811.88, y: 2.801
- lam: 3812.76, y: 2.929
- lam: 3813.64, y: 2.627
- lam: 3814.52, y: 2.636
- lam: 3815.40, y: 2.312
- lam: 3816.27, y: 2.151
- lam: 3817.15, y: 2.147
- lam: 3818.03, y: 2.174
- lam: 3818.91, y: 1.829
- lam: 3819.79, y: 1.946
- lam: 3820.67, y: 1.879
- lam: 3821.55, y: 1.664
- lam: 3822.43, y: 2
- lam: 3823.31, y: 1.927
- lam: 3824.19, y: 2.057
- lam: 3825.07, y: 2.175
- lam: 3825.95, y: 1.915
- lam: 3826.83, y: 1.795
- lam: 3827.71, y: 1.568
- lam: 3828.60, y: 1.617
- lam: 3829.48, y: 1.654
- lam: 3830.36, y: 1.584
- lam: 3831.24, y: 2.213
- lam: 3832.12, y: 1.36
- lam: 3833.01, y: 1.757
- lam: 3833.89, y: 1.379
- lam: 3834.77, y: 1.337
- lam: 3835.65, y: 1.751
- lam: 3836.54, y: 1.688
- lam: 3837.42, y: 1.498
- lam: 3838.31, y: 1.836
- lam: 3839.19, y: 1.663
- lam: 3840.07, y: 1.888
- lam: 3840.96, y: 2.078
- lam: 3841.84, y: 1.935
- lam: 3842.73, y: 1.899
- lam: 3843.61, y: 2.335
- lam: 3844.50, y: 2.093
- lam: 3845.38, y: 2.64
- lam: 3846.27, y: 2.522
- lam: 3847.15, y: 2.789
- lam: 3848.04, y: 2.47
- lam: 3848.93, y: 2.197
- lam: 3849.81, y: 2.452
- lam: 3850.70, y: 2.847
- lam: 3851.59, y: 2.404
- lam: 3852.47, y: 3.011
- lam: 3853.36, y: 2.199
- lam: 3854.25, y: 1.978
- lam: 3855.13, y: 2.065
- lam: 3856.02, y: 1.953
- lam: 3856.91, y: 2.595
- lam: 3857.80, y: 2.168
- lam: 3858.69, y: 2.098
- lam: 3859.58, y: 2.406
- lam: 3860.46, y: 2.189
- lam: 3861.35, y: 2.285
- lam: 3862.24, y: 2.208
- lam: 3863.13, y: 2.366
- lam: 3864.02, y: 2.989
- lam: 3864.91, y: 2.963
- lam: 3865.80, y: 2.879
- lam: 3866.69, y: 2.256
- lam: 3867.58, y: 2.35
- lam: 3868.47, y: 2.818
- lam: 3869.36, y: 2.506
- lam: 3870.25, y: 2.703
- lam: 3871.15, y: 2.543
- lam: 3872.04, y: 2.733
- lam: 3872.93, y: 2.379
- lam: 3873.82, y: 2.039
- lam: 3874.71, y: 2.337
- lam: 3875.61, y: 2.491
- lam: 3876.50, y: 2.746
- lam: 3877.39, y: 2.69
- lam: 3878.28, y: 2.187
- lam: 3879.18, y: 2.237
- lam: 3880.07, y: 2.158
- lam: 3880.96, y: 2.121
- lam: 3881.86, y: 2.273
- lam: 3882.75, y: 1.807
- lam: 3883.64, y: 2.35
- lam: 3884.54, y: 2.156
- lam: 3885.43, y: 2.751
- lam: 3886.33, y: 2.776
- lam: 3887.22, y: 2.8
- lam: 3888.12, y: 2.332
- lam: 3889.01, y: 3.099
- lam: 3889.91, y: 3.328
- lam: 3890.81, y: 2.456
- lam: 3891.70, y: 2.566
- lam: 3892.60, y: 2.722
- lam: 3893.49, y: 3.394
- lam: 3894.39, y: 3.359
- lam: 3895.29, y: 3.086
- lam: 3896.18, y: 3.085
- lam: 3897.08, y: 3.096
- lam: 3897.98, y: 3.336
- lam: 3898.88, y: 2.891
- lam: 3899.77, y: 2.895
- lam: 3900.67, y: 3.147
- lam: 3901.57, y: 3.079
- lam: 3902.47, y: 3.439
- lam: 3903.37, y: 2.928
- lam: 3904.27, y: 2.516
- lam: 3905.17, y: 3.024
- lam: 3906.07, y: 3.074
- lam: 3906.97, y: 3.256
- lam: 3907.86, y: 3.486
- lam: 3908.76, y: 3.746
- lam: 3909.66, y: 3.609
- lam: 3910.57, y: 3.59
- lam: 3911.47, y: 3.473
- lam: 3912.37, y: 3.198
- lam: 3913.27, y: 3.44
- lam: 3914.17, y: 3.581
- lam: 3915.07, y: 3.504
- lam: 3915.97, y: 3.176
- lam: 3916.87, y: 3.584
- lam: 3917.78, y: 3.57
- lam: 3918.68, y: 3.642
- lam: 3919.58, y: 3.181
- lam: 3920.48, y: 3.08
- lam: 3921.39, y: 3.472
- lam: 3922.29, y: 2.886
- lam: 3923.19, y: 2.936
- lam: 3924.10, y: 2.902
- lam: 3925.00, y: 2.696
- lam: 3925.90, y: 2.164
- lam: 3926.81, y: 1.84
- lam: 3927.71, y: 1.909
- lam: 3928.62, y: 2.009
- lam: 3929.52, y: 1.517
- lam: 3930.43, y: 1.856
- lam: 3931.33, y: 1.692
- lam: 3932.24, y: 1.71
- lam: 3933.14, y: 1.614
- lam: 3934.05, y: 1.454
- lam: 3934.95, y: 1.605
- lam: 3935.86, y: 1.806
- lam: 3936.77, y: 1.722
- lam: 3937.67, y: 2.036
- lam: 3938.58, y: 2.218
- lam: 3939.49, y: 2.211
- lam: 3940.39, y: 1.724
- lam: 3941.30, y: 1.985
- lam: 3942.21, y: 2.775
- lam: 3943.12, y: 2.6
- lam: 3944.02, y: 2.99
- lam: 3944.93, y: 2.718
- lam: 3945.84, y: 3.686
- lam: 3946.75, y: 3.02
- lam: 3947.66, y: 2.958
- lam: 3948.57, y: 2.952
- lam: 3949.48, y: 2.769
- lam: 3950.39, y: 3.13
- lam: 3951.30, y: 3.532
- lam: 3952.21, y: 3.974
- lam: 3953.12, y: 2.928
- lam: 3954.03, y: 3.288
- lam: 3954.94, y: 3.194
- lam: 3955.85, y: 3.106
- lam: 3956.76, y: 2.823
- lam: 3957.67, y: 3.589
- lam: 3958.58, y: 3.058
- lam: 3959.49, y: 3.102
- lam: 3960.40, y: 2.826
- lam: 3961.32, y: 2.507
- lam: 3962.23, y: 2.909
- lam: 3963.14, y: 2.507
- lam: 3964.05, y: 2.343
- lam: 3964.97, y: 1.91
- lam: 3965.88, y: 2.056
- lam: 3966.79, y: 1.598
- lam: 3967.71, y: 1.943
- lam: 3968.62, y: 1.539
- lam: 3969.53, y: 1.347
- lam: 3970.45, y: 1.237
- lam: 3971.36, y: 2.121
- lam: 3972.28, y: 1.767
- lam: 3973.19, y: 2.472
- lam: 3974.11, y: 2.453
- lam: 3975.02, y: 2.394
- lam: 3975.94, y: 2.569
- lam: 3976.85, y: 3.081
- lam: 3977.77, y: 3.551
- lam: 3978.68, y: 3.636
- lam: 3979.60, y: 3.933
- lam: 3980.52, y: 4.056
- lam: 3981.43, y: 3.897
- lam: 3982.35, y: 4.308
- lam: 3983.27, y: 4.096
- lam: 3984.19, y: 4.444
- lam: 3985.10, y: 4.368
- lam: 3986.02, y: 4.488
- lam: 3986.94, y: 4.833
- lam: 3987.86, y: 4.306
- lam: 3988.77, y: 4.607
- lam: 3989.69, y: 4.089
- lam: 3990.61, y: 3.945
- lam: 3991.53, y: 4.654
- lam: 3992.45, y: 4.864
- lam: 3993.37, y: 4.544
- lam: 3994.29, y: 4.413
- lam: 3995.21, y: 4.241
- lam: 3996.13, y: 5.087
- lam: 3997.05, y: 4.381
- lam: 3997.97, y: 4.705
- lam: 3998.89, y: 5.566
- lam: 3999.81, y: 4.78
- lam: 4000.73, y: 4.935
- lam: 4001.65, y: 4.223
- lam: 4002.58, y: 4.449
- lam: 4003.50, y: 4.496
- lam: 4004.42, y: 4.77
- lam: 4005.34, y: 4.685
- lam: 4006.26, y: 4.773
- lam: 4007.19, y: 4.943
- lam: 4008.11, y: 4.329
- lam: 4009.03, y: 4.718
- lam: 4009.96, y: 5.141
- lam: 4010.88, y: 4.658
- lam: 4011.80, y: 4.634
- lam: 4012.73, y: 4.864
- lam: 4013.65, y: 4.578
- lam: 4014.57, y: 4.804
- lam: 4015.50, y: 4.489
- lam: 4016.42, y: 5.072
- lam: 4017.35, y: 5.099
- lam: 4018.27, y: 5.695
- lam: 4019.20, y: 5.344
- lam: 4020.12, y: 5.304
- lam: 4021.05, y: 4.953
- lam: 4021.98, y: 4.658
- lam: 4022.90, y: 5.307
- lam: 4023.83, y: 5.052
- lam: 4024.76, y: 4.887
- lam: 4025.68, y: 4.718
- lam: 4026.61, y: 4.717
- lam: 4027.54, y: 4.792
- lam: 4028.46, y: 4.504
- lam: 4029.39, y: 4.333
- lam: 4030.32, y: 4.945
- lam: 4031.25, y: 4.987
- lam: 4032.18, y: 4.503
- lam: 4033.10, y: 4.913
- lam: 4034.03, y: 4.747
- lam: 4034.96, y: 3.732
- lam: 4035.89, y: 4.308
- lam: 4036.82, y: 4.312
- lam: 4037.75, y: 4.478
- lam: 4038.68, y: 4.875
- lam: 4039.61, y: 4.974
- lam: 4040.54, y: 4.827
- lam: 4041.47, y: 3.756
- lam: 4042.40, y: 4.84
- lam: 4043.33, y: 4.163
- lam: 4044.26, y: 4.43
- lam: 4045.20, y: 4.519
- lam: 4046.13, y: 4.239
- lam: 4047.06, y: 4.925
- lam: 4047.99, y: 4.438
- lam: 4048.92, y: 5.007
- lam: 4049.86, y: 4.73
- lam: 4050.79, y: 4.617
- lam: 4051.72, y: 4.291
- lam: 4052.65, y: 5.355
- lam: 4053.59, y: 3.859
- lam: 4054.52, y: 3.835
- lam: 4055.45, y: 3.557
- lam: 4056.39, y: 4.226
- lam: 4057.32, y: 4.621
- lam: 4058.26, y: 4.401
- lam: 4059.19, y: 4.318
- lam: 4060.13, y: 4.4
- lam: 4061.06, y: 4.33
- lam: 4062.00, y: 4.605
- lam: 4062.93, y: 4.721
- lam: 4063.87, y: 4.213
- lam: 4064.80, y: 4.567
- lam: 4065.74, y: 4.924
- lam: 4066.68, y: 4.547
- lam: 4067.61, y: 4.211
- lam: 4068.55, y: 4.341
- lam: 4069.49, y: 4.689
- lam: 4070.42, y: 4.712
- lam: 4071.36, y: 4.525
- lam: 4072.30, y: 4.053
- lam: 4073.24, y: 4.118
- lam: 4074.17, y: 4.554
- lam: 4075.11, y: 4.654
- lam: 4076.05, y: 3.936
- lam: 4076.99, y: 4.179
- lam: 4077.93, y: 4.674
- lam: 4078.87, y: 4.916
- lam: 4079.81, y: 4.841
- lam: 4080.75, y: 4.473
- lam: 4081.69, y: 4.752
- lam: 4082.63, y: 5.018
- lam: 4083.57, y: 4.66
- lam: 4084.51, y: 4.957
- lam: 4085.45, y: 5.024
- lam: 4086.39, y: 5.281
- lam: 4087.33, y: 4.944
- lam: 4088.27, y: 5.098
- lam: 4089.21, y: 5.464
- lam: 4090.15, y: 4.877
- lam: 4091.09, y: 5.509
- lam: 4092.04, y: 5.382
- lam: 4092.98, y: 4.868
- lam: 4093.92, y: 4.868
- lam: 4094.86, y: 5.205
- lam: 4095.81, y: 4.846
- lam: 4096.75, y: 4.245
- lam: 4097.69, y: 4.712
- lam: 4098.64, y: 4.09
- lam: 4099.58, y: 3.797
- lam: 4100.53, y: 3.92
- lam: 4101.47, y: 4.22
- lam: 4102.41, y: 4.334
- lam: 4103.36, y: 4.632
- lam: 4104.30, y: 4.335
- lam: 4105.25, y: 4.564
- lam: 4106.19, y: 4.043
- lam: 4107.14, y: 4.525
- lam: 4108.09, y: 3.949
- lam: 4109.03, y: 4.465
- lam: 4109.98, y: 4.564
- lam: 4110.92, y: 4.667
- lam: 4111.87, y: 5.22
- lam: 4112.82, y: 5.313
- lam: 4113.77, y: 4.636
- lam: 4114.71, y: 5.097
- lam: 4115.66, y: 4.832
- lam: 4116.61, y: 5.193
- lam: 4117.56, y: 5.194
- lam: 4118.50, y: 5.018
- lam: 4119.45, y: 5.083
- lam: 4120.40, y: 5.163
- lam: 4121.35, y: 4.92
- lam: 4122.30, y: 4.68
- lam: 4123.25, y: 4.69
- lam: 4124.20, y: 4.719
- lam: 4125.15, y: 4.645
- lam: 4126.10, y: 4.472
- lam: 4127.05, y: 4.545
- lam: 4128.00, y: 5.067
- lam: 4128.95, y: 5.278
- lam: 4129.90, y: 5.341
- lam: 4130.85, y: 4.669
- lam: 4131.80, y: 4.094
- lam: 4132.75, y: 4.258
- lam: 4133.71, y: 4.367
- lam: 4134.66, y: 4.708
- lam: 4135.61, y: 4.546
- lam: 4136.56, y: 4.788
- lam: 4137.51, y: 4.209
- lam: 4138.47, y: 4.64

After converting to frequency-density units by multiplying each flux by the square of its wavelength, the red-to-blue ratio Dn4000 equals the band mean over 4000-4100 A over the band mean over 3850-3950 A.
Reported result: 1.9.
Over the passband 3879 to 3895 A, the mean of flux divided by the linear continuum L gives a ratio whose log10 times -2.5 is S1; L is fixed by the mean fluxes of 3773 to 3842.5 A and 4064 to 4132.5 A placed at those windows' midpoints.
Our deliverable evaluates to 0.185 mag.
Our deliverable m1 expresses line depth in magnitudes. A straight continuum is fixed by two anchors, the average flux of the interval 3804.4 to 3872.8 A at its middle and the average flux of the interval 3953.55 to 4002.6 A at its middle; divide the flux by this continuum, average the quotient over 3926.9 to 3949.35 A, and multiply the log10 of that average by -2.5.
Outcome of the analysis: 0.38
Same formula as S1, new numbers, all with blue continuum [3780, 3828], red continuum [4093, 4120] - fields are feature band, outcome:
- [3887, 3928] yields 0.074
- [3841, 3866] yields 0.230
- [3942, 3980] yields 0.315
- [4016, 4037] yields -0.178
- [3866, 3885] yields 0.281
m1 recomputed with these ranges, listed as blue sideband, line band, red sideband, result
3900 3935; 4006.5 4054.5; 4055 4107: -0.17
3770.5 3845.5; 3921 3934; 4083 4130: 0.47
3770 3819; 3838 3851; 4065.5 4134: 0.37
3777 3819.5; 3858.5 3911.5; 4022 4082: 0.23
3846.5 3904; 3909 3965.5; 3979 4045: 0.26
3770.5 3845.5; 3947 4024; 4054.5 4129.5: 0.01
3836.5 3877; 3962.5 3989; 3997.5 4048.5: 0.33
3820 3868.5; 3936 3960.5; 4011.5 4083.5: 0.20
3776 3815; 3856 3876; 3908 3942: 0.12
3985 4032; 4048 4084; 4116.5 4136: 0.07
